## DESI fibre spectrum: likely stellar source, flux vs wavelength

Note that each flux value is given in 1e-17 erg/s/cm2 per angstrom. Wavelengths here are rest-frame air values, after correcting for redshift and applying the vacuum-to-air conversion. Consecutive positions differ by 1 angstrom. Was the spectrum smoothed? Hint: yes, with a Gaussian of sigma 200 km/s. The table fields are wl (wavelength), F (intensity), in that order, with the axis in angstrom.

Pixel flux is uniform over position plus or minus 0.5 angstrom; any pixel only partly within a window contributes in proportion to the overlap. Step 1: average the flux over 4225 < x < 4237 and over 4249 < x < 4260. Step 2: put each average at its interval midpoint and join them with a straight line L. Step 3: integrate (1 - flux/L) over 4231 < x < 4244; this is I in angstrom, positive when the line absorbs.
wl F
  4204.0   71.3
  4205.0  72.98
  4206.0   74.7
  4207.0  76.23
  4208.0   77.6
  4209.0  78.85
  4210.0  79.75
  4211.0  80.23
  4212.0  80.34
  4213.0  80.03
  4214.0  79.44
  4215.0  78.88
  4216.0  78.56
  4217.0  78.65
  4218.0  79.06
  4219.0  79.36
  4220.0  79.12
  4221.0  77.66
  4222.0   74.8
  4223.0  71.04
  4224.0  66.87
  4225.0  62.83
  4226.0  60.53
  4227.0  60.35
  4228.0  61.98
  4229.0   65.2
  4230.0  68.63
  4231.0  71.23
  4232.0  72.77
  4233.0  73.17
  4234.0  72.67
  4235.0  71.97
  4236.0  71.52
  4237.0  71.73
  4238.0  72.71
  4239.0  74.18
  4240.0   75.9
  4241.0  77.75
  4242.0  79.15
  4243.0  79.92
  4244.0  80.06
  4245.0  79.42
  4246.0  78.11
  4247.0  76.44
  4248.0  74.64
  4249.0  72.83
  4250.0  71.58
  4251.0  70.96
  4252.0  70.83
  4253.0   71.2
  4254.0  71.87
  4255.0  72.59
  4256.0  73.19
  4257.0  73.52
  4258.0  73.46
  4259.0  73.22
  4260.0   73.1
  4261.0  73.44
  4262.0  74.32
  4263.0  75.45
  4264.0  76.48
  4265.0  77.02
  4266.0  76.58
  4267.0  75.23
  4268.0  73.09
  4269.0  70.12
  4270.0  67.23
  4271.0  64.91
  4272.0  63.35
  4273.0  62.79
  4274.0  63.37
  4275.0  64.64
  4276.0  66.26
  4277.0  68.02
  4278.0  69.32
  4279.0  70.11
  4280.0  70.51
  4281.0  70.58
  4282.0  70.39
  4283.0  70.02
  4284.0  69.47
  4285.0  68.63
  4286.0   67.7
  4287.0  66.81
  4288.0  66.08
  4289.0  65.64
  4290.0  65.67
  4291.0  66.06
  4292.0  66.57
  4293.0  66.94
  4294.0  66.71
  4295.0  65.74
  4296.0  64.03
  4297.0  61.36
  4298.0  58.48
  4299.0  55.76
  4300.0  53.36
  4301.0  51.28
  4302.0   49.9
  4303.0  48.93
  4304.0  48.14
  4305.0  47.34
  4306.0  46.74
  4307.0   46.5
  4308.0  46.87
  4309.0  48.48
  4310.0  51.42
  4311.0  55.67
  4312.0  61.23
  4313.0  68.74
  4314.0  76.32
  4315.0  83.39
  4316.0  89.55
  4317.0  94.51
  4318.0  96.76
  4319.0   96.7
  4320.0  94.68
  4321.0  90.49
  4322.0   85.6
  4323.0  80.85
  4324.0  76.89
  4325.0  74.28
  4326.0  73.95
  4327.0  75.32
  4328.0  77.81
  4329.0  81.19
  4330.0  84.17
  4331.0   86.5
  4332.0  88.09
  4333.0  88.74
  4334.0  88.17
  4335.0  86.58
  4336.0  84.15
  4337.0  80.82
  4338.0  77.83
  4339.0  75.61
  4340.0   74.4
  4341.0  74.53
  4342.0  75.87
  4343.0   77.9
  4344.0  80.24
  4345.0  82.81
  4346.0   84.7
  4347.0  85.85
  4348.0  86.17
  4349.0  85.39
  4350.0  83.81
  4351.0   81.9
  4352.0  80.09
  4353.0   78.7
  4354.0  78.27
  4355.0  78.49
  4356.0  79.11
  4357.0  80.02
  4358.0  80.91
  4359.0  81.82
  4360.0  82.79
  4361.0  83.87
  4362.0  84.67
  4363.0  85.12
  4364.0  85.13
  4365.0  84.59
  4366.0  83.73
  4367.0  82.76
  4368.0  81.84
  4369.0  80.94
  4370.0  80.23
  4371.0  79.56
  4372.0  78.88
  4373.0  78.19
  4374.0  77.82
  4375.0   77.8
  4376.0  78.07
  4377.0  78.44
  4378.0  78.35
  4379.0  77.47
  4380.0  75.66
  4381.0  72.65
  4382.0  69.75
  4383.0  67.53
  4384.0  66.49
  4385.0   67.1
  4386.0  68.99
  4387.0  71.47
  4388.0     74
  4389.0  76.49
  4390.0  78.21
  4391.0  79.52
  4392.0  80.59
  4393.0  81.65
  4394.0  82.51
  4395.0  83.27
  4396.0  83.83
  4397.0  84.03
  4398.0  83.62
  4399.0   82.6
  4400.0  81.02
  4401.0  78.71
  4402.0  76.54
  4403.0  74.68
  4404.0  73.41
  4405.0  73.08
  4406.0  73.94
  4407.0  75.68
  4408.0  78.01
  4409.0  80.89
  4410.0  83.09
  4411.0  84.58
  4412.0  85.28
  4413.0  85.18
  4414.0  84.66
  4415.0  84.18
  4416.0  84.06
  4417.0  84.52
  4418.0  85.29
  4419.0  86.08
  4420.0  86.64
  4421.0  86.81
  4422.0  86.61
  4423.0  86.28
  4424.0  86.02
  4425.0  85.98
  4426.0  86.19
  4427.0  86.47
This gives -1.0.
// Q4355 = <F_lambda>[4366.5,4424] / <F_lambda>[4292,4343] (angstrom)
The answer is 1.1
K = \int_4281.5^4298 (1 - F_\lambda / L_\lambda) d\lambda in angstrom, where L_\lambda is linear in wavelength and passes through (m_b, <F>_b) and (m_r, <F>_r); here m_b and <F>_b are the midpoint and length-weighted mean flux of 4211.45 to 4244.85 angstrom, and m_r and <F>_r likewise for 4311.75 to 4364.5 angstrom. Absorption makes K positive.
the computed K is 2.5 angstrom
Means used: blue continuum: 73.6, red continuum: 82.2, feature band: 66.5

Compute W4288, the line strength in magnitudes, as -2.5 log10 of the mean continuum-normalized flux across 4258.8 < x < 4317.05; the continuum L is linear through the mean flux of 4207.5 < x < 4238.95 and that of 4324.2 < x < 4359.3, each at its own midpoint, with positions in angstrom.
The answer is 0.19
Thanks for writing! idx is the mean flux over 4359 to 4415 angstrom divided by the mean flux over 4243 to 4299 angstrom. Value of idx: 1.13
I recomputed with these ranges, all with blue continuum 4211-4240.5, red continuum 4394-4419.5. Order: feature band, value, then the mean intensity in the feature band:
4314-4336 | -2.19 angstrom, 85.2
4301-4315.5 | 4.01 angstrom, 55.5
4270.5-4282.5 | 1.31 angstrom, 67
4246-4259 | 0.20 angstrom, 73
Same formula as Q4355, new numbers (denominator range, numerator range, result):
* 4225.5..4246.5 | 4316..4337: 1.18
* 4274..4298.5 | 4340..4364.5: 1.22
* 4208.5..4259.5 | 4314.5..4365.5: 1.12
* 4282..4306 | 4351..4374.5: 1.33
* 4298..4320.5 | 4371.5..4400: 1.20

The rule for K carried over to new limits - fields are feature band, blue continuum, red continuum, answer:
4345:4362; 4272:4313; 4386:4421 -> -2.43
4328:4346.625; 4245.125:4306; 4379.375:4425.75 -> -2.13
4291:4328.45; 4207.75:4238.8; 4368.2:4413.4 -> 4.09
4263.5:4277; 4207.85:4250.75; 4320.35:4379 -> 1.30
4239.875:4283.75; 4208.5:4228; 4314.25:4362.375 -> 3.00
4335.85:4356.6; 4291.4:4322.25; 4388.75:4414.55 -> -2.48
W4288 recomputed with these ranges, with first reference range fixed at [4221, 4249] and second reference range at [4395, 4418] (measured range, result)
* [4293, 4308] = 0.348 mag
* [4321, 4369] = -0.053 mag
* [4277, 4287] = 0.078 mag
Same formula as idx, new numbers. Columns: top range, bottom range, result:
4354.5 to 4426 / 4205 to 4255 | 1.08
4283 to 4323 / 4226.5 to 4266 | 0.90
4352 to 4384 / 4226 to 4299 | 1.13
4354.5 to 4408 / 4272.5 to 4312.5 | 1.28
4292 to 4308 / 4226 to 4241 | 0.79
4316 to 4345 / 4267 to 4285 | 1.22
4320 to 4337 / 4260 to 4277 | 1.18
